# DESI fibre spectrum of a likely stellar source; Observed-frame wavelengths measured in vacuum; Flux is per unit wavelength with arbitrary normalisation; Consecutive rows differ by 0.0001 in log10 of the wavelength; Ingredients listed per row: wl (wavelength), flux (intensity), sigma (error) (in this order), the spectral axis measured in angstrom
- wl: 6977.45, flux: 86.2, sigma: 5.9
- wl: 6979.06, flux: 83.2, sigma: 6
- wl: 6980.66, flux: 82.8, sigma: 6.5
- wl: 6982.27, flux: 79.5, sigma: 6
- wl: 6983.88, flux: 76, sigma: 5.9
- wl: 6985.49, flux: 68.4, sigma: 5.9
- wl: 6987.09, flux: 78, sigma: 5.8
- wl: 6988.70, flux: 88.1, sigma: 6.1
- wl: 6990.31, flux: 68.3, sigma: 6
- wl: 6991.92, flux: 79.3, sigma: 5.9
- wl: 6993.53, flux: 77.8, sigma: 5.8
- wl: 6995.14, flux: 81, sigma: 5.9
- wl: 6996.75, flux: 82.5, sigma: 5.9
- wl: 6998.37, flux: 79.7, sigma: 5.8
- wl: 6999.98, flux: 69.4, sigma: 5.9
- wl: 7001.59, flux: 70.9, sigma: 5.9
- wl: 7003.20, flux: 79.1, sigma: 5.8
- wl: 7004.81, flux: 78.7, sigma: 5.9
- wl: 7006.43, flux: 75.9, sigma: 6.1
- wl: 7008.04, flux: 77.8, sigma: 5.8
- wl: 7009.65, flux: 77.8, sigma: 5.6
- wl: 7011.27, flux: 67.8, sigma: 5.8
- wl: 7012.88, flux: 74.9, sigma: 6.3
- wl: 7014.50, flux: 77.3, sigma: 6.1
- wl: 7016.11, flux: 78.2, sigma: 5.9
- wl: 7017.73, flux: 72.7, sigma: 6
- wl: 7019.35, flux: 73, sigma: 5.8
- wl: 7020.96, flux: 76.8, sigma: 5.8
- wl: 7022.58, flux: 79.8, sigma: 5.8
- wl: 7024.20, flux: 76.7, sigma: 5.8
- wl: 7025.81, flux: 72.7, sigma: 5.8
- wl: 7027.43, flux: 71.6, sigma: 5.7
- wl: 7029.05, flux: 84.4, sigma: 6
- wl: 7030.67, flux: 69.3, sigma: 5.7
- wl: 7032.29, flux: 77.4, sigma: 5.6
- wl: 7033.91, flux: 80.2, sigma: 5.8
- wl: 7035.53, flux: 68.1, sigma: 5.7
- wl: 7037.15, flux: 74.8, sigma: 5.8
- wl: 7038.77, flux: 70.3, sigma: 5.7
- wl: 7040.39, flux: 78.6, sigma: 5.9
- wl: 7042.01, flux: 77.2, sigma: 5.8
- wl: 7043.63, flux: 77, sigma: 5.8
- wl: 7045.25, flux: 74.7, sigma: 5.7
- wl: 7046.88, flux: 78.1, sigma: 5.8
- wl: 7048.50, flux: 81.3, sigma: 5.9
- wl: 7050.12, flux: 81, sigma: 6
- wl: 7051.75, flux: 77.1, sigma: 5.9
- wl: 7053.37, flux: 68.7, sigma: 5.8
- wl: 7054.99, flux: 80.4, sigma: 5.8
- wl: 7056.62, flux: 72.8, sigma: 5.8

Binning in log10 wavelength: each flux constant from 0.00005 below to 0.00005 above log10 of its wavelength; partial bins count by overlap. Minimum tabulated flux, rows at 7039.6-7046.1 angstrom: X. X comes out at 74.7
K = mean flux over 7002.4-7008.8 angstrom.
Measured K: 77.9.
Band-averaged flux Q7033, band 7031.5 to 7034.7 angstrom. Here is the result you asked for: 78.8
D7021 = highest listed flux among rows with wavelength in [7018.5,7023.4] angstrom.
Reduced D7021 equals 79.8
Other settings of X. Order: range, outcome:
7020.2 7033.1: 69.3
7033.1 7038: 68.1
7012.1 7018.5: 72.7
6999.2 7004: 69.4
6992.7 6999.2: 77.8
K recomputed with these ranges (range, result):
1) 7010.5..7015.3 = 73.4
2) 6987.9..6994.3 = 78.4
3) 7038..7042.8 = 75.4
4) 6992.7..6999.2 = 80.1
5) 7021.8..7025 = 78.2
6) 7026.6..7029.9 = 77.7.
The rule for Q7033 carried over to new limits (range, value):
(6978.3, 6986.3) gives 78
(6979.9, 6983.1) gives 81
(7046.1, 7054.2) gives 77.3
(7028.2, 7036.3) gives 75.9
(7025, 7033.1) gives 75.1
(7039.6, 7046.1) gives 76.8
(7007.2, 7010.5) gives 77.7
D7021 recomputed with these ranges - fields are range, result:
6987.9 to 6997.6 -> 88.1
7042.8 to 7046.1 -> 77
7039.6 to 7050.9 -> 81.3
